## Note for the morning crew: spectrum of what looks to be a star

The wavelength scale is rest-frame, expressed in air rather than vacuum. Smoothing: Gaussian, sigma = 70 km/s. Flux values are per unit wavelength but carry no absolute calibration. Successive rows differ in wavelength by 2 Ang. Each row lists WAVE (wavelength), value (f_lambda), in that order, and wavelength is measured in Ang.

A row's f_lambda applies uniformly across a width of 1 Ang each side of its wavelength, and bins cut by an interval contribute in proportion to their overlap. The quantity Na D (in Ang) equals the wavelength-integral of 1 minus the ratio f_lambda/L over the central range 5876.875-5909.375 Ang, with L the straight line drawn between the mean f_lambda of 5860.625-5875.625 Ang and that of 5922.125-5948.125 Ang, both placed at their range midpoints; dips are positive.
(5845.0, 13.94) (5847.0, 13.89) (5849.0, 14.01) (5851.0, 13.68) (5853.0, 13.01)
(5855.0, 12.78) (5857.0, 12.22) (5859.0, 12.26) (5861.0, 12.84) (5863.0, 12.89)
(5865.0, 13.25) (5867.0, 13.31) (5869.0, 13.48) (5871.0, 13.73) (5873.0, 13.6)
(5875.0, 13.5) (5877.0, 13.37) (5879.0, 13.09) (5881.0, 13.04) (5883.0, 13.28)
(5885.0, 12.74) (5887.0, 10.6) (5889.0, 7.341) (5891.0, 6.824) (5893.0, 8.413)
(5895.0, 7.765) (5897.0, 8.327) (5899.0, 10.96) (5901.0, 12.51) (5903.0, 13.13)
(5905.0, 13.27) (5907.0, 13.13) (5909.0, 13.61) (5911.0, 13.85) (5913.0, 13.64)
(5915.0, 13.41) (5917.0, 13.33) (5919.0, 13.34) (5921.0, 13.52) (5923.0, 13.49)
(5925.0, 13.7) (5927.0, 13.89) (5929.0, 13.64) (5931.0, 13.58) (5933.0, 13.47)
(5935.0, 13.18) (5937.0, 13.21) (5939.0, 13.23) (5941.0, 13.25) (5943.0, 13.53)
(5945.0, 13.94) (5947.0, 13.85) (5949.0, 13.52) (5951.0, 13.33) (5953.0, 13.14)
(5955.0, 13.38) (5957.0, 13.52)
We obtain 5.5 Ang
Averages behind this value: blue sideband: 13.3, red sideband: 13.5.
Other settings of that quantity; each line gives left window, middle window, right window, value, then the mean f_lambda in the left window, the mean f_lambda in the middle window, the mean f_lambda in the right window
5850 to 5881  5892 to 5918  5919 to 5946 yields 2.7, 13.1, 11.9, 13.5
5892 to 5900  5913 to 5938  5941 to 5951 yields -4.0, 8.87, 13.5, 13.6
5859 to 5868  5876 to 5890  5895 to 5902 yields -0.6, 13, 11.9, 10.2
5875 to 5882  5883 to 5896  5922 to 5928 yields 3.9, 13.2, 9.28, 13.7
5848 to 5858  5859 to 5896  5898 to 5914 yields 3.5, 13.1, 11.8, 13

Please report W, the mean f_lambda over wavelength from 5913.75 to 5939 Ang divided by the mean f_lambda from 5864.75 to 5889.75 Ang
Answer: 1.1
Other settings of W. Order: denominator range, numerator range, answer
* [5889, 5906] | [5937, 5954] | 1.35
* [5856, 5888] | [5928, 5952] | 1.04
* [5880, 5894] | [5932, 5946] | 1.30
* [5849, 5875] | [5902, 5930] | 1.03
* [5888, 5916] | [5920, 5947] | 1.21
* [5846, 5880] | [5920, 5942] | 1.02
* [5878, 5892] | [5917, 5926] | 1.23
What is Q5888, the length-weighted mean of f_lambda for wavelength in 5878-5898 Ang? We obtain 10.1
